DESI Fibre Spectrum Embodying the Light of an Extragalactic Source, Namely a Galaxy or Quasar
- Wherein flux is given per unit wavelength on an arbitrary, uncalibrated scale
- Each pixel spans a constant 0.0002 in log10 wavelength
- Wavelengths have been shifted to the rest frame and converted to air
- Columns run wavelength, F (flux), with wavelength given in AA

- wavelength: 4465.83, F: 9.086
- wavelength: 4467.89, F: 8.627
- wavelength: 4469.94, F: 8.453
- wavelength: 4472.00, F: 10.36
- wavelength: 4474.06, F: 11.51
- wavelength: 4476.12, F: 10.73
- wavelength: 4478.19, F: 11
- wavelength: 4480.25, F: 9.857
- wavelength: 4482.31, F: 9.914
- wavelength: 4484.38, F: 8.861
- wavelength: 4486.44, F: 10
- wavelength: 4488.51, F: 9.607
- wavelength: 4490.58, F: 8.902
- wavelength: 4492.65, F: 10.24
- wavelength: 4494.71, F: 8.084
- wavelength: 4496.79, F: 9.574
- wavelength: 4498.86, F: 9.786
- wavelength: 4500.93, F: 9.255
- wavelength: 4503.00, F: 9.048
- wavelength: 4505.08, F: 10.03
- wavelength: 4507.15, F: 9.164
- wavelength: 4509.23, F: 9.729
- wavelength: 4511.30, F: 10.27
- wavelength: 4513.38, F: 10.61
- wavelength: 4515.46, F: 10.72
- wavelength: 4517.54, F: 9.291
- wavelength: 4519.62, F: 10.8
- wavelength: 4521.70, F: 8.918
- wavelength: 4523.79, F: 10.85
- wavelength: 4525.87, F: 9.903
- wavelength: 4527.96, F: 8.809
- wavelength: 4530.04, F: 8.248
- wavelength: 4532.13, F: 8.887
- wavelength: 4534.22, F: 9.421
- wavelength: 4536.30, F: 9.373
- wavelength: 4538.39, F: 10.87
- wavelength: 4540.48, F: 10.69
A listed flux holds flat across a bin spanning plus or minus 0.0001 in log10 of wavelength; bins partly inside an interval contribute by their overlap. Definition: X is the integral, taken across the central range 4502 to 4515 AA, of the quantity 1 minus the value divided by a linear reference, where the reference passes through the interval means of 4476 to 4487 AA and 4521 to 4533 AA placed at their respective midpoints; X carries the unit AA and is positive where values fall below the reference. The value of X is -0.4 AA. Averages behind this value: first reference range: 10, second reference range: 9.28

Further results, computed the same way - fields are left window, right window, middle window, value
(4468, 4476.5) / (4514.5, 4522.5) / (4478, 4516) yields 1.2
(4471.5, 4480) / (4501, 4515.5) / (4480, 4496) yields 1.6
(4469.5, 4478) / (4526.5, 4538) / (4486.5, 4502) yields 0.9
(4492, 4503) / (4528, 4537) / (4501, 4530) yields -2.0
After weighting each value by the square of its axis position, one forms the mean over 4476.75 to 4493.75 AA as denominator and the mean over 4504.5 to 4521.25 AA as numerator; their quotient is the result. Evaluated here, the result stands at 1.0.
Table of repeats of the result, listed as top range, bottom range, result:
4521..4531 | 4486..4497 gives 1.02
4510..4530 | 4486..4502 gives 1.07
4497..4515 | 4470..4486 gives 0.97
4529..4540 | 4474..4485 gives 0.94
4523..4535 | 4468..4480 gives 0.93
